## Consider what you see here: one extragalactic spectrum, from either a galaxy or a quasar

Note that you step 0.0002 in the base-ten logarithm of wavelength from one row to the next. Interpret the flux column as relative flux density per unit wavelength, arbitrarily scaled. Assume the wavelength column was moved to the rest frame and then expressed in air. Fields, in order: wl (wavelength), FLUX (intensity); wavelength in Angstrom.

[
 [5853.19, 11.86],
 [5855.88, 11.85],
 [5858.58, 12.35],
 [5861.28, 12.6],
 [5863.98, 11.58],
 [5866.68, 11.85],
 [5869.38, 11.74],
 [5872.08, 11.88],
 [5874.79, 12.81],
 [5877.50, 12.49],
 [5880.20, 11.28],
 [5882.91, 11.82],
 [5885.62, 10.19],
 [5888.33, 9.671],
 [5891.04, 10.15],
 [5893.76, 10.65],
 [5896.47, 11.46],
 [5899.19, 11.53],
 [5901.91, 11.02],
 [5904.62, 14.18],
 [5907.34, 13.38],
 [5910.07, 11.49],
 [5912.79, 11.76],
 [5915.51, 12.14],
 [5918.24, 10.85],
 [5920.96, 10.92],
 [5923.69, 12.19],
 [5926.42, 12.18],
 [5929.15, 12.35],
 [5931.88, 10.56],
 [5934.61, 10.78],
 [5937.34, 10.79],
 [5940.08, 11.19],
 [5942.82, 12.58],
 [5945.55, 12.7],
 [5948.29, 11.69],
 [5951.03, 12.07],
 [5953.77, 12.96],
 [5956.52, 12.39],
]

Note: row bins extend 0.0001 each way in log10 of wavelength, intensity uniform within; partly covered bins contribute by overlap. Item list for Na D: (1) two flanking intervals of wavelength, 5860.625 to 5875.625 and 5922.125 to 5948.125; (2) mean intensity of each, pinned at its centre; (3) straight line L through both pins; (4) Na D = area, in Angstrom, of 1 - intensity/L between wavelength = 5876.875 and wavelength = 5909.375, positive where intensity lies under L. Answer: 1.2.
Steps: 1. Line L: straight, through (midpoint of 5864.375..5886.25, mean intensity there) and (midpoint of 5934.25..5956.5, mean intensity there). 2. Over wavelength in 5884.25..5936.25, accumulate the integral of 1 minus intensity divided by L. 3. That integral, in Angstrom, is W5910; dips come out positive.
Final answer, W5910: 1.8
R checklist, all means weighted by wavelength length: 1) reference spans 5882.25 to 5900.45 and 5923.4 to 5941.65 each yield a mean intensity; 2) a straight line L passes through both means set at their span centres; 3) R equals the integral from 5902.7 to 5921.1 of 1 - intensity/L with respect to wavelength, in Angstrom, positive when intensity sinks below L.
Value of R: -1.8 Angstrom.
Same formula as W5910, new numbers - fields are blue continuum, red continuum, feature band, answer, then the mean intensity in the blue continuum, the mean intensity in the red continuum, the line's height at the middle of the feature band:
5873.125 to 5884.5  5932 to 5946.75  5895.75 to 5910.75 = -0.5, 12.1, 11.5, 11.8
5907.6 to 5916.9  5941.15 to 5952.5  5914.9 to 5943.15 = 1.5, 12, 12.2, 12.1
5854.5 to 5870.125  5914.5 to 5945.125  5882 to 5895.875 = 1.5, 12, 11.5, 11.8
